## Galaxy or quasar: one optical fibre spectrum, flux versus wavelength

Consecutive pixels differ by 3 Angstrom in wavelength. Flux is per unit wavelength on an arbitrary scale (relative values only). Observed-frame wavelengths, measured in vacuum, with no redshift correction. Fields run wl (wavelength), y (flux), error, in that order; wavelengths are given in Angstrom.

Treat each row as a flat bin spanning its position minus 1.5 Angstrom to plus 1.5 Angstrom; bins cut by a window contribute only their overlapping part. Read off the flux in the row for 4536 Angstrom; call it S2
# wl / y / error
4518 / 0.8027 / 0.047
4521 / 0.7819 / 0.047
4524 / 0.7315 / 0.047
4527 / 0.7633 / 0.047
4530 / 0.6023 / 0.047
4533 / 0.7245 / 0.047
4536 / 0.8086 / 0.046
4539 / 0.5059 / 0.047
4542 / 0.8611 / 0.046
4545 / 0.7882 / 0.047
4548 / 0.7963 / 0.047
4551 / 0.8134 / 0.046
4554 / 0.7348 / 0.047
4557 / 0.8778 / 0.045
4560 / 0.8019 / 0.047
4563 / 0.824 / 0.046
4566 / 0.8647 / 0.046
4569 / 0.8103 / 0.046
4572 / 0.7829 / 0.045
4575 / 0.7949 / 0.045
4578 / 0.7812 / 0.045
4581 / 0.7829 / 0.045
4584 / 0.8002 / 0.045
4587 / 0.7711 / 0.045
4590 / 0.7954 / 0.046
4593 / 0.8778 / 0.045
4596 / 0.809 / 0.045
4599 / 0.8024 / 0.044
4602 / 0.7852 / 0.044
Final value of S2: 0.8086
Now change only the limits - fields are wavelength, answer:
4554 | 0.7348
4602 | 0.7852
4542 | 0.8611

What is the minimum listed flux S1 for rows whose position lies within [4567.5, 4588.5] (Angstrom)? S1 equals 0.7711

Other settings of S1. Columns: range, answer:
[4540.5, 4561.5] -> 0.7348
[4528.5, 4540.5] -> 0.5059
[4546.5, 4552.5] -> 0.7963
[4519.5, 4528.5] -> 0.7315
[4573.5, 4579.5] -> 0.7812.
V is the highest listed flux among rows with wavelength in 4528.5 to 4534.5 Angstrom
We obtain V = 0.7245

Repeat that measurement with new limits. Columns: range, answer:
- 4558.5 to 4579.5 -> 0.8647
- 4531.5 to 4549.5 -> 0.8611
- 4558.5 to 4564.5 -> 0.824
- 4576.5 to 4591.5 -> 0.8002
